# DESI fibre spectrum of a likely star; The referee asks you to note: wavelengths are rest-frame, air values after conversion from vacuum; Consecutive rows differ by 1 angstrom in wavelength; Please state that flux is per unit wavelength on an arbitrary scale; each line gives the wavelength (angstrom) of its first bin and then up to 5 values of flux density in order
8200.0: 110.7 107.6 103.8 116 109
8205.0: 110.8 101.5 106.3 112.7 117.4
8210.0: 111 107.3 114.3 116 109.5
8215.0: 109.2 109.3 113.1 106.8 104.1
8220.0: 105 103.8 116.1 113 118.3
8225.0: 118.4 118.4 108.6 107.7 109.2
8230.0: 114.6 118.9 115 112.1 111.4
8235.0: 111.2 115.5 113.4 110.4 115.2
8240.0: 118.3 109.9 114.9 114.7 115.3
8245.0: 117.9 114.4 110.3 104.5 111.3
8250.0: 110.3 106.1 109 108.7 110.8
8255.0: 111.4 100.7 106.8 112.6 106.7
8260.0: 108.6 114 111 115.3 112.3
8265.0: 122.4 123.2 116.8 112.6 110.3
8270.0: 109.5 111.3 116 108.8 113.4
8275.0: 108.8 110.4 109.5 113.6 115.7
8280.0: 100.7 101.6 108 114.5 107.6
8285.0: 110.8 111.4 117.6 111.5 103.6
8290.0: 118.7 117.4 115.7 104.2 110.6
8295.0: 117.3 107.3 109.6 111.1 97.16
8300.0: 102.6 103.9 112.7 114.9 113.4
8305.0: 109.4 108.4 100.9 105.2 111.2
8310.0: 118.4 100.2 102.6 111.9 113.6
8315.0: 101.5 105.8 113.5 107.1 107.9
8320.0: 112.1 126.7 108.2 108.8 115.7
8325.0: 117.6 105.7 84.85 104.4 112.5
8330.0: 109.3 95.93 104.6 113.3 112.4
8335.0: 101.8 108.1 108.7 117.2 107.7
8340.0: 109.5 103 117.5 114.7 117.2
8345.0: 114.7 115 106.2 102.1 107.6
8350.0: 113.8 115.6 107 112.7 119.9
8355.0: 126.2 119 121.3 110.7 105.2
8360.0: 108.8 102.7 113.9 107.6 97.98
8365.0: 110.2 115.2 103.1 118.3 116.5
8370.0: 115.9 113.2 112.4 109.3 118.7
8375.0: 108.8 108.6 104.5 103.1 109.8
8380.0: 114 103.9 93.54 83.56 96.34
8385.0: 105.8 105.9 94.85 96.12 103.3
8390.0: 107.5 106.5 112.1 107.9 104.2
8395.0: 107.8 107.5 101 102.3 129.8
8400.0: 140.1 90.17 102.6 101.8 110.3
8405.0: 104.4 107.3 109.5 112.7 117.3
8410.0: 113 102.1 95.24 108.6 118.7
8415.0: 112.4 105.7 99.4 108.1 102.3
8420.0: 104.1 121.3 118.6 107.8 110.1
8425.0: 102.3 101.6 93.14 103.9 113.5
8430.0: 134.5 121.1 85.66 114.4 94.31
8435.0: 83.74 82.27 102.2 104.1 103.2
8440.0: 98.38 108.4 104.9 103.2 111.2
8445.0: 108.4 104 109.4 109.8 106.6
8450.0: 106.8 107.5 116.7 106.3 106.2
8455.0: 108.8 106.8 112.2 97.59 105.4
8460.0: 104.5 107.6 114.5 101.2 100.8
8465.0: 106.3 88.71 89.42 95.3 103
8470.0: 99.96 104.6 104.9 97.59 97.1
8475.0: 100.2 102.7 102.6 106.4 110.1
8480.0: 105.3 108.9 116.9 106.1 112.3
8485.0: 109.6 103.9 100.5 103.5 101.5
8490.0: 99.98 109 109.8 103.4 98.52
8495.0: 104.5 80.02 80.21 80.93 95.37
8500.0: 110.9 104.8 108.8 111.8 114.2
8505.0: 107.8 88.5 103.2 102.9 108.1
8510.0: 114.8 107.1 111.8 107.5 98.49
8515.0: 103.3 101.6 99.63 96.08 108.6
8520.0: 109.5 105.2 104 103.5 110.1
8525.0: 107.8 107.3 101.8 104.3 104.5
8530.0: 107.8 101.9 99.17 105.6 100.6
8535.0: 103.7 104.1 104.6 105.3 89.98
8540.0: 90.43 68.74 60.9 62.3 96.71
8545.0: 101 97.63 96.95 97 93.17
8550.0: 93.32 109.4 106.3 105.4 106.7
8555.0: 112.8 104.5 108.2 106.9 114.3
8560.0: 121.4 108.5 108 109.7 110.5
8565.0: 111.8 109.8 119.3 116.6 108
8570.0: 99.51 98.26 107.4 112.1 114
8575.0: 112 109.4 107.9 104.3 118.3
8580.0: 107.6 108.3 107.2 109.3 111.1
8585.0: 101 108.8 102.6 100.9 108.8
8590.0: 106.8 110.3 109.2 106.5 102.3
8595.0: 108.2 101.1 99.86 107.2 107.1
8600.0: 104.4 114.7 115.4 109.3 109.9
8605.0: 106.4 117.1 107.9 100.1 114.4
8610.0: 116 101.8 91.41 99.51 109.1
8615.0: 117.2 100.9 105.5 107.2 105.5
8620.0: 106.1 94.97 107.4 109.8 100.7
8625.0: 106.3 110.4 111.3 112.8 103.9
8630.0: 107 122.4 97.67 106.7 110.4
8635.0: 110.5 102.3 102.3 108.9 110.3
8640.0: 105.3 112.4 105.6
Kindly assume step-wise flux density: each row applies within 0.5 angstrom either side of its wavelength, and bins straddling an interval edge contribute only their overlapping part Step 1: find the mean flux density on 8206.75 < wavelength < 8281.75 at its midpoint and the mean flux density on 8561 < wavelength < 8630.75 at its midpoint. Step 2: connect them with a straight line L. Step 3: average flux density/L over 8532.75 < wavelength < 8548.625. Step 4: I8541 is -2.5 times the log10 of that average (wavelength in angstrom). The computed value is 0.17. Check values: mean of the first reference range 112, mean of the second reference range 108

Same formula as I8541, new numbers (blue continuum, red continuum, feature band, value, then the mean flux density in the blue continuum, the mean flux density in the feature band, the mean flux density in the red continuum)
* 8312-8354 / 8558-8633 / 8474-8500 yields 0.07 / 110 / 102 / 108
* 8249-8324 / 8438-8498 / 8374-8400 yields 0.01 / 110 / 106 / 104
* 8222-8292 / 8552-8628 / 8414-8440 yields 0.05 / 112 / 105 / 108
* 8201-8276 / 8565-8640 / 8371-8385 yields 0.05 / 112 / 105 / 108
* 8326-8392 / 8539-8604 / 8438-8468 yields 0.02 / 108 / 105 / 105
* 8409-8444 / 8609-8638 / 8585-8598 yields 0.01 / 106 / 105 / 107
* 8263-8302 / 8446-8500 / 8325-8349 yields 0.01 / 111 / 108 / 103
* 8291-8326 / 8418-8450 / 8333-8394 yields -0.01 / 110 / 109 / 105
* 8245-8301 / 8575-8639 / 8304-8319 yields 0.02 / 111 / 108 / 107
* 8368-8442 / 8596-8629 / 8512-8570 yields 0.04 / 107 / 103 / 107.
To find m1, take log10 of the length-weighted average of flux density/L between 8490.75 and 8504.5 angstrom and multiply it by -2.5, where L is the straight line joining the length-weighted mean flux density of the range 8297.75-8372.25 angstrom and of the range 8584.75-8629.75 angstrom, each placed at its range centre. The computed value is 0.08 mag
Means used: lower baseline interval 110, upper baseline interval 107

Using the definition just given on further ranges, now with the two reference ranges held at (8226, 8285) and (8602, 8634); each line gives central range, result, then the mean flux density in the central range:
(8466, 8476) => 0.11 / 98.8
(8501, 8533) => 0.03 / 105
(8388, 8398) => 0.04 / 106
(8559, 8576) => -0.03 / 111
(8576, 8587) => -0.01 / 108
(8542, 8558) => 0.10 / 98.5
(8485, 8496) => 0.06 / 103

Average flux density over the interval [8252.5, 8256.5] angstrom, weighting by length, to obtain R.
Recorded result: 108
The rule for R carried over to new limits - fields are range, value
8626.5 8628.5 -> 112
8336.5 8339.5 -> 111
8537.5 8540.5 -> 95.2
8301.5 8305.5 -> 113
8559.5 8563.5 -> 112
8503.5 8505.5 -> 111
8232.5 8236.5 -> 113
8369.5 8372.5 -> 114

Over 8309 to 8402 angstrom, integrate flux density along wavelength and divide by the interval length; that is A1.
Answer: 109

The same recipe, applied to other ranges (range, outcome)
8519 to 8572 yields 103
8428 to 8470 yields 105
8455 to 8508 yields 103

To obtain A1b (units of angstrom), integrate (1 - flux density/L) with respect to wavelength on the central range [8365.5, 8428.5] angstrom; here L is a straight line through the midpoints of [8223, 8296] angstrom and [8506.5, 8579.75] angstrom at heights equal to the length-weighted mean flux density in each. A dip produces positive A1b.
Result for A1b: 0.4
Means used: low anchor 112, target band 107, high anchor 104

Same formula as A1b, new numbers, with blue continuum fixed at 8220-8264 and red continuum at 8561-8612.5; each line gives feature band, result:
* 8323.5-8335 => 0.4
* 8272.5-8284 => 0.2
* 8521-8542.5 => 1.8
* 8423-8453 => 1.3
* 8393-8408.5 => 0.2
